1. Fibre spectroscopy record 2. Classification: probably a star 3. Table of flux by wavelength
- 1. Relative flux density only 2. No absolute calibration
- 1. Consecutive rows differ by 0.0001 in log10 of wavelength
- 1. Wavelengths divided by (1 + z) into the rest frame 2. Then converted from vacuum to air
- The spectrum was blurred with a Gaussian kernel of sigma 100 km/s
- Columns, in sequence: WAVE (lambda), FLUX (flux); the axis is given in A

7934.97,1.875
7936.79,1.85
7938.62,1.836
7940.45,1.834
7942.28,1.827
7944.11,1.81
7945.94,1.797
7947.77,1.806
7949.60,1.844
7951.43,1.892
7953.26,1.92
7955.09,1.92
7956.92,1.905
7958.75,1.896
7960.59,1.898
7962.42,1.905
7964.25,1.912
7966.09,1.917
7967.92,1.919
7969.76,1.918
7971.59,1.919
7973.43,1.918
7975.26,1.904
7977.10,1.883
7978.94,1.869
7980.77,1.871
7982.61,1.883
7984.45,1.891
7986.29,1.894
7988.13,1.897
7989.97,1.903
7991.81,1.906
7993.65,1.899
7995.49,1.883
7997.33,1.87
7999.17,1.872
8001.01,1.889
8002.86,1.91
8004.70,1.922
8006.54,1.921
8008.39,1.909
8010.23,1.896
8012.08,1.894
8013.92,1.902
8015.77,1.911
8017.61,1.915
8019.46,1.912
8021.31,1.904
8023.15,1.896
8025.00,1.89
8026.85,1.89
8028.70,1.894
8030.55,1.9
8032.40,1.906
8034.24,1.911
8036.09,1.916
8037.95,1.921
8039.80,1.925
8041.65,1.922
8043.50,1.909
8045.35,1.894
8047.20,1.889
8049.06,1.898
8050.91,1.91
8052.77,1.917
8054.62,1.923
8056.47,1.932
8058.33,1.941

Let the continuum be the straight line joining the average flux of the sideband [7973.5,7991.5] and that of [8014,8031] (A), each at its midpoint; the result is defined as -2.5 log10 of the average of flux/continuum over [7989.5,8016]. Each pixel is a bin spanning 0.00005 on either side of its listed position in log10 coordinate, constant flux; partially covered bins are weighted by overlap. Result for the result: 0.00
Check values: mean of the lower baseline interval 1.89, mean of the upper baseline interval 1.9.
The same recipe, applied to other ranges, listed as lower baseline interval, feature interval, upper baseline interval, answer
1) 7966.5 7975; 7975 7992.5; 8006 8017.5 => 0.015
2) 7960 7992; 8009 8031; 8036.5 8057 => 0.004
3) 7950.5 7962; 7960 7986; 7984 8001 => -0.001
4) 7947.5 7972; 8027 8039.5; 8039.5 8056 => 0.001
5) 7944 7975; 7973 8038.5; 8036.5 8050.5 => 0.001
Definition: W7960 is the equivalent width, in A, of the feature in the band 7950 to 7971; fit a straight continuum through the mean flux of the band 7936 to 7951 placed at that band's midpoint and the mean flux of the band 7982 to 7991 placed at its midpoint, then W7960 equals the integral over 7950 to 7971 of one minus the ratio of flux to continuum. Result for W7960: -0.62 A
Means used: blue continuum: 1.83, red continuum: 1.89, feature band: 1.91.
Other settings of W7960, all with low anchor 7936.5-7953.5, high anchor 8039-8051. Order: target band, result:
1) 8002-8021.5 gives -0.3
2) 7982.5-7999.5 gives -0.2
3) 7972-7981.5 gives -0.2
